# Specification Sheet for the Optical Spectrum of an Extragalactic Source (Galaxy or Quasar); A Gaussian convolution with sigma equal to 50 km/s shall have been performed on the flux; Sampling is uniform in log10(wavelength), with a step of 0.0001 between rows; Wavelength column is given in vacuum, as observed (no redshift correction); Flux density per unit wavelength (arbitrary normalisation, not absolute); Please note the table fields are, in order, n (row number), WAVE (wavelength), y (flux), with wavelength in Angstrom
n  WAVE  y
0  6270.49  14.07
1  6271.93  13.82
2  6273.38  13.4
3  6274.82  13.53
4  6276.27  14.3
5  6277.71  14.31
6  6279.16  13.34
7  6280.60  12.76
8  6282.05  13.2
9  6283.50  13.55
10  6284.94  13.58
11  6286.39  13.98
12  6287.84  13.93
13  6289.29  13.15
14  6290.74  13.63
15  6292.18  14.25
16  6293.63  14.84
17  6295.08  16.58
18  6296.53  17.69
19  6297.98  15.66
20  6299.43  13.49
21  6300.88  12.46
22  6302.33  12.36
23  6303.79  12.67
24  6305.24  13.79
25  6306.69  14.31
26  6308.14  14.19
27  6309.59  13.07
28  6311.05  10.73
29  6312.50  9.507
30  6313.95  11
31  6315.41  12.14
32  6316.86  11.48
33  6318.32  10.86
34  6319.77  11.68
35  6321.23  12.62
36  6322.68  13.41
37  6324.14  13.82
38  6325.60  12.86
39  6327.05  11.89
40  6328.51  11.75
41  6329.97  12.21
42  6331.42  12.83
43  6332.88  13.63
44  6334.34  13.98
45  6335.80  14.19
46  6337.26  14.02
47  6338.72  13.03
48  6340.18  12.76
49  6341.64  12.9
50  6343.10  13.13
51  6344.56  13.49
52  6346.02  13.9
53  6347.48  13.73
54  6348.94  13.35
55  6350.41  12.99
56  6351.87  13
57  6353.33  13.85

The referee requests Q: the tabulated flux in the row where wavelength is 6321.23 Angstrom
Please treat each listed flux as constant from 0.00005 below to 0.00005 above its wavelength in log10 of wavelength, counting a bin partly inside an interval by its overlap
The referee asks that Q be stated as 12.62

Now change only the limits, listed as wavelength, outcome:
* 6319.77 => 11.68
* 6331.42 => 12.83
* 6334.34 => 13.98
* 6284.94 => 13.58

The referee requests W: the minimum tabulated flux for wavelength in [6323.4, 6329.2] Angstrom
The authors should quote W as 11.75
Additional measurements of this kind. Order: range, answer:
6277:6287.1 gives 12.76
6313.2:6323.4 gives 10.86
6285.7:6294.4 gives 13.15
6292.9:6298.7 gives 14.84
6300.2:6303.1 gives 12.36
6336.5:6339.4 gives 13.03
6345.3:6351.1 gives 12.99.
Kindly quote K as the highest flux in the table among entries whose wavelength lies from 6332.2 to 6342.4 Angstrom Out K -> 14.19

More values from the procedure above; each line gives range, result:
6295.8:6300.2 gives 17.69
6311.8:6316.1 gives 12.14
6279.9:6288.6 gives 13.98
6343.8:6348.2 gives 13.9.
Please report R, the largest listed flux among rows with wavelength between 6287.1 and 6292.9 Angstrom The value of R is 14.25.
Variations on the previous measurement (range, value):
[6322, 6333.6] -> 13.82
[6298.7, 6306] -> 13.79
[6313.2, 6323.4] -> 13.41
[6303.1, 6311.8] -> 14.31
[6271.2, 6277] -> 14.3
